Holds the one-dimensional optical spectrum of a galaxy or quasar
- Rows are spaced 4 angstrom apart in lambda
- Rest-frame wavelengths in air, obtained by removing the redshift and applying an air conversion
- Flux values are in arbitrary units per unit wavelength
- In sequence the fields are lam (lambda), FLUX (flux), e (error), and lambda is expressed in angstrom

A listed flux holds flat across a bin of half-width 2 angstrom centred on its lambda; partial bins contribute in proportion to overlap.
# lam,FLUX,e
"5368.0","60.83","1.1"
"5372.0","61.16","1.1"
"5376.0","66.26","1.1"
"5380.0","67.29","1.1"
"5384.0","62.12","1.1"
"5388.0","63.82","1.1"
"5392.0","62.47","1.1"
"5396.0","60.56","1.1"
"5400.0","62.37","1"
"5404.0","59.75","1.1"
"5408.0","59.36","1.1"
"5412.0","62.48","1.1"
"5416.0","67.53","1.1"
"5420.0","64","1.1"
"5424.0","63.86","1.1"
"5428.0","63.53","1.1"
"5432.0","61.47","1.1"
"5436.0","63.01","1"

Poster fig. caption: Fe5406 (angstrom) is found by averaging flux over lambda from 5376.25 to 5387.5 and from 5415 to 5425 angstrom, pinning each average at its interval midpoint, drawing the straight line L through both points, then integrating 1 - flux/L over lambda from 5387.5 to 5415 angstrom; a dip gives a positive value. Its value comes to 1.4 angstrom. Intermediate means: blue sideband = 64.8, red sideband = 65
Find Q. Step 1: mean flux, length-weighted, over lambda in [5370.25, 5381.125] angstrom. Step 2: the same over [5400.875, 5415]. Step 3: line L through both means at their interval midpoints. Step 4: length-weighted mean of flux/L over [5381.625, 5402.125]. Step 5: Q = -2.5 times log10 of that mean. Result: 0.01 mag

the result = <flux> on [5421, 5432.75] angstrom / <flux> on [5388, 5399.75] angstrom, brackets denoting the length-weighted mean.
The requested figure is 1.02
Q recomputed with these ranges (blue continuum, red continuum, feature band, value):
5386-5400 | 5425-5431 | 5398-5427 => 0.001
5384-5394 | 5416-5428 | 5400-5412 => 0.056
